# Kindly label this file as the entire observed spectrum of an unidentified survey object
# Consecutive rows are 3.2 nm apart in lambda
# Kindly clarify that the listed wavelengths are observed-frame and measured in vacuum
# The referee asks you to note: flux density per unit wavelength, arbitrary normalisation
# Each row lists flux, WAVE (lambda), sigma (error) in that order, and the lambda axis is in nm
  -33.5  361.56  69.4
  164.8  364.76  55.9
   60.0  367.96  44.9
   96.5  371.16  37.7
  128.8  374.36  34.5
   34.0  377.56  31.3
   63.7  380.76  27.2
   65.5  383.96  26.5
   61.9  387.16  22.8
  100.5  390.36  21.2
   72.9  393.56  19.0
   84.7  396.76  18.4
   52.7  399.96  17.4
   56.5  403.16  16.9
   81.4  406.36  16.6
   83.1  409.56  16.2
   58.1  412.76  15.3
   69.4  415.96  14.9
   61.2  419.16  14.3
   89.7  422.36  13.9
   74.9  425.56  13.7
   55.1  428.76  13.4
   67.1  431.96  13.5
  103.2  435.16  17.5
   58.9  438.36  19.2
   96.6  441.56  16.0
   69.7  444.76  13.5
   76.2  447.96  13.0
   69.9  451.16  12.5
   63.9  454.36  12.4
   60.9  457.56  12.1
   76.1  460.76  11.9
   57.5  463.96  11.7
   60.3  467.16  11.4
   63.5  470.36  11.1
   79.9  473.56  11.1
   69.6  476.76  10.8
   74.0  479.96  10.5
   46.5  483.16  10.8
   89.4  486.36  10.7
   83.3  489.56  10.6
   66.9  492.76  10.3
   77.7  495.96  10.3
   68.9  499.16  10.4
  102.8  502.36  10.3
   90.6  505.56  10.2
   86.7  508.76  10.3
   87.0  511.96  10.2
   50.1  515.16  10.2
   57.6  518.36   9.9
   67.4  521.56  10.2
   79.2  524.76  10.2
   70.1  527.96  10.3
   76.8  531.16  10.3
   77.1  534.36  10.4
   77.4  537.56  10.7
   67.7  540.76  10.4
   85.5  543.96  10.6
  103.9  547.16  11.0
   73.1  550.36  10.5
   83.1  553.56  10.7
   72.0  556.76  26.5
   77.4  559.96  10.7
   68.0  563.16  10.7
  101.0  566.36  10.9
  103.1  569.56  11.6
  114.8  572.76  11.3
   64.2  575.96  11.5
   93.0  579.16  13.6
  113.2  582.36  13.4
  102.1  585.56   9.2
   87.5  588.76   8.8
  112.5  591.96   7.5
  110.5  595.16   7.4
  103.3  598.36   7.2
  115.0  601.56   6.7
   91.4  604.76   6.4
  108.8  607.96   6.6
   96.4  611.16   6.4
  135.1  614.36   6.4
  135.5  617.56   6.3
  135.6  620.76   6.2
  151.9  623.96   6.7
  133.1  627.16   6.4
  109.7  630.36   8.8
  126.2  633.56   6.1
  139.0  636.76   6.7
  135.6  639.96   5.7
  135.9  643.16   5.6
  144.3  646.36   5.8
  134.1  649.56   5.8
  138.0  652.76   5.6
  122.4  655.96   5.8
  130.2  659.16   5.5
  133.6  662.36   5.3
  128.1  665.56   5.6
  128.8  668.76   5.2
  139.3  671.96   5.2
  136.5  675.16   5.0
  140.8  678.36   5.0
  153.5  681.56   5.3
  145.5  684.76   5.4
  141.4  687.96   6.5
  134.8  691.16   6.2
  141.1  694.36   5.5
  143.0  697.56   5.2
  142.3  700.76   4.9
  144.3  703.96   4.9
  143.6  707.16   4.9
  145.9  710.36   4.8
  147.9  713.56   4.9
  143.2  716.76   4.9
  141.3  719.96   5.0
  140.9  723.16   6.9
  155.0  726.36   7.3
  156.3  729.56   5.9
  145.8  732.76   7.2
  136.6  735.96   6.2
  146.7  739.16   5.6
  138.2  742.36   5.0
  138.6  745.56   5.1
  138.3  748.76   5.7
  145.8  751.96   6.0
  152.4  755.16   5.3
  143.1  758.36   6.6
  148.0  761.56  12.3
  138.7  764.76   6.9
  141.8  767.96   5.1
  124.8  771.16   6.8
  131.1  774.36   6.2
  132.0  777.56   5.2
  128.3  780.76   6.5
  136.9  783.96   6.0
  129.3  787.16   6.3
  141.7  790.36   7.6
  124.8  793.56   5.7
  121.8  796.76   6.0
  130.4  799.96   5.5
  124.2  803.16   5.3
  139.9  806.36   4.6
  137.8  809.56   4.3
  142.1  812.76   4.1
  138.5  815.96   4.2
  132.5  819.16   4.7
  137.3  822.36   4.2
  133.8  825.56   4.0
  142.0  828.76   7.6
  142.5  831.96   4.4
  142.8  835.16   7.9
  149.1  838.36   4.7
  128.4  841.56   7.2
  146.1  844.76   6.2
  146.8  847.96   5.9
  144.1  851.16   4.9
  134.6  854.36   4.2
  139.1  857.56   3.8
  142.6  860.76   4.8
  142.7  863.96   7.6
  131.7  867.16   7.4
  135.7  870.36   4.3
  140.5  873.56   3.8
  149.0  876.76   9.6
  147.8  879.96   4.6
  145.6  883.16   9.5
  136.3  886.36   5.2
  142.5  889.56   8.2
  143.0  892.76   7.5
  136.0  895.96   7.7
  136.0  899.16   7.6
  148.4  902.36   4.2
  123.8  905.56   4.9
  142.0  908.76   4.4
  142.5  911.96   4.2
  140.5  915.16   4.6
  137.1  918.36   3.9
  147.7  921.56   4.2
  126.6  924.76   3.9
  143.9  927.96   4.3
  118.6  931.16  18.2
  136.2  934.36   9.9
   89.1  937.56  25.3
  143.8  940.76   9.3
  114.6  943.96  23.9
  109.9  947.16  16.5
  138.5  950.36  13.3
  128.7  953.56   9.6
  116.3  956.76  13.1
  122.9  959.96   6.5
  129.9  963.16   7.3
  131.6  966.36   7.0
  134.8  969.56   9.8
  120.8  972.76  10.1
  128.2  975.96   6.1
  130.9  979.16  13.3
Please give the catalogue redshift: 0.54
